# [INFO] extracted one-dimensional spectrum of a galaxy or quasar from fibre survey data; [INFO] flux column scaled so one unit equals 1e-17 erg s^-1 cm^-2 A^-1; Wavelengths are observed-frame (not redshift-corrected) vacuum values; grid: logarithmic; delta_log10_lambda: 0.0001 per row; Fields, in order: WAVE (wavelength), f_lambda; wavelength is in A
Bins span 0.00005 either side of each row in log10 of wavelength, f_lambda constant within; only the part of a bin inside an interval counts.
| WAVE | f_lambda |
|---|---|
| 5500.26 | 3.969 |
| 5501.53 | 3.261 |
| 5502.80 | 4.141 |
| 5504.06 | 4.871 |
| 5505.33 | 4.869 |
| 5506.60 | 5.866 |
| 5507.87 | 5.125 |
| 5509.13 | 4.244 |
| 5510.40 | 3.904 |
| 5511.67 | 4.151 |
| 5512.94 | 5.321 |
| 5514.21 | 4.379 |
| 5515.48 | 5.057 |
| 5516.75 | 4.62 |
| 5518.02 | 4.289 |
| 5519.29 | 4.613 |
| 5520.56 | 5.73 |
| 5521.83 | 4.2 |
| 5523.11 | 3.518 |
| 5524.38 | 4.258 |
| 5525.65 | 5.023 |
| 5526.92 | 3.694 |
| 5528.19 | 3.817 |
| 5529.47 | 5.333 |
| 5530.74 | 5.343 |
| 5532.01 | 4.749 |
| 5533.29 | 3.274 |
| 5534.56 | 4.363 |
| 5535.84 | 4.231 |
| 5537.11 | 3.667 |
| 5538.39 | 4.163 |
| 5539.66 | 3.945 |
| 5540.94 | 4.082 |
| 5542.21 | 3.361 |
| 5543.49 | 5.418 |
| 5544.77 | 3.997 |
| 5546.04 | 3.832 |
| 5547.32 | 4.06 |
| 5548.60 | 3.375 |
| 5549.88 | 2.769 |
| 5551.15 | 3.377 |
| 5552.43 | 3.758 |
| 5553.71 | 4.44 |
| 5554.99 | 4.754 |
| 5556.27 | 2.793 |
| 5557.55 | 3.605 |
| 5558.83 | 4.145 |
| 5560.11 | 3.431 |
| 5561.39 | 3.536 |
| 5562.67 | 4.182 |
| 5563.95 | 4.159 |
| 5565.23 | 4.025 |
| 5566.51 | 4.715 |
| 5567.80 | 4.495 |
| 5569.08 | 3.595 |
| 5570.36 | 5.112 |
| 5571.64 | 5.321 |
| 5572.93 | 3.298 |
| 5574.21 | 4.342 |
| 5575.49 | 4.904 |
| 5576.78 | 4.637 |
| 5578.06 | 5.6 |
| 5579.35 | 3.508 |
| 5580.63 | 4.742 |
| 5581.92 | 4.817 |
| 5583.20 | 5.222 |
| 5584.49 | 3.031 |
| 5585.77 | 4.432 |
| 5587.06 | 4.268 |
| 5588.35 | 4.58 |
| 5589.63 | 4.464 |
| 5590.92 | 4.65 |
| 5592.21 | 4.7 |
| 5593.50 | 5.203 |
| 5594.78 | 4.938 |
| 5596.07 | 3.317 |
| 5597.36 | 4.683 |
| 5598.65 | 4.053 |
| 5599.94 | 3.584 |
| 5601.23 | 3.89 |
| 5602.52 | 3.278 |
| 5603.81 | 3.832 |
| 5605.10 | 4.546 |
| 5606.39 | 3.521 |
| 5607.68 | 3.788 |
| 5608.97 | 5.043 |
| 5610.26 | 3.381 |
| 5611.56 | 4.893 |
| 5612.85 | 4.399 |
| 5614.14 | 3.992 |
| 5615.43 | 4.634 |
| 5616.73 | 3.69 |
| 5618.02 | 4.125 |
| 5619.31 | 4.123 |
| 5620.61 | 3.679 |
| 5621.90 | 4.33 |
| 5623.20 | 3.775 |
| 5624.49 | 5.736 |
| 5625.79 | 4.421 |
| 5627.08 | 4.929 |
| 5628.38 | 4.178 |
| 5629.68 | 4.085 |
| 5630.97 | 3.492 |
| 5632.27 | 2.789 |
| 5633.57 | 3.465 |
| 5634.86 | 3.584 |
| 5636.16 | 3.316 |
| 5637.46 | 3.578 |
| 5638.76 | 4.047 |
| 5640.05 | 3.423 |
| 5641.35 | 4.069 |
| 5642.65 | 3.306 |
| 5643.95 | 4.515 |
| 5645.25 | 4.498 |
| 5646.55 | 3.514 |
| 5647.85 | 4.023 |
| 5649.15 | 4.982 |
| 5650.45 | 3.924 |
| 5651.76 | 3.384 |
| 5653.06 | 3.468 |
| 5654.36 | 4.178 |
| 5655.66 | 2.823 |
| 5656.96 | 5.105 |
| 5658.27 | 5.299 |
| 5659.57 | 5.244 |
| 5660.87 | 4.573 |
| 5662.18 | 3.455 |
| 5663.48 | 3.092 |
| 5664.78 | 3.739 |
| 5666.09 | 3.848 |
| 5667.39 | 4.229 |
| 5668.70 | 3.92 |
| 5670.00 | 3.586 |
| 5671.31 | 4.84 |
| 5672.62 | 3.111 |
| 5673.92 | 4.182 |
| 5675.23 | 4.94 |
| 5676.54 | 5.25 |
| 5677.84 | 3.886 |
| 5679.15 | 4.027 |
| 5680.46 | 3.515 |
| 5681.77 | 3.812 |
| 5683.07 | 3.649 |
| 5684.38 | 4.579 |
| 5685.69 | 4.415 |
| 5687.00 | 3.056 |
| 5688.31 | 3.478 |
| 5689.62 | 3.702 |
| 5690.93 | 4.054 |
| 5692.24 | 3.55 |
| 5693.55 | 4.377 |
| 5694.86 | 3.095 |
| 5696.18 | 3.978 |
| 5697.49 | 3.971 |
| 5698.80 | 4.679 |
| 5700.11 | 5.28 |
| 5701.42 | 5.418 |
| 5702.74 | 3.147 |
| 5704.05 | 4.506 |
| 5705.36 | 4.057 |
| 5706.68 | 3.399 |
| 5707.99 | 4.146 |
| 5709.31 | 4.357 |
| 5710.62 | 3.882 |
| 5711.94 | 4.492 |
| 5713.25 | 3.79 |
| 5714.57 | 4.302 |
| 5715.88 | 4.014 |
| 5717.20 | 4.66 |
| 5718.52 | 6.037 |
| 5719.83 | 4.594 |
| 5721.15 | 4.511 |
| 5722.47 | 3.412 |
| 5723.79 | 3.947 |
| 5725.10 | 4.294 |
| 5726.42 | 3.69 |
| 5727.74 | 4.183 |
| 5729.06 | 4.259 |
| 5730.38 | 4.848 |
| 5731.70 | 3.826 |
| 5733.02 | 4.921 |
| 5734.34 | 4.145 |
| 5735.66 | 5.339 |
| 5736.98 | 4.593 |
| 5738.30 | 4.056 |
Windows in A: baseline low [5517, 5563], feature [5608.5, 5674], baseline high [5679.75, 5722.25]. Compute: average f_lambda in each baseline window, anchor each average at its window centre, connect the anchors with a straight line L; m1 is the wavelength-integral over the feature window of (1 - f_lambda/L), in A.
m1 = 1.3 A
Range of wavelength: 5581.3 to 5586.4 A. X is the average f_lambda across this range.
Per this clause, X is 4.38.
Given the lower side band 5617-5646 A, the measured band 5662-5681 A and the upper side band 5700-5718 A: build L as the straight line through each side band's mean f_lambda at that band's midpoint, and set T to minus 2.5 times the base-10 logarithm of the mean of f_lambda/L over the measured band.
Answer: 0.030 mag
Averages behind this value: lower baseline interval 3.97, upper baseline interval 4.23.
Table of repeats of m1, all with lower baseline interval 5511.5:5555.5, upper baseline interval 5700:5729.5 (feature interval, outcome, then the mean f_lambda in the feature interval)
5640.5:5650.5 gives 0.4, 4.1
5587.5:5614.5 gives 0.2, 4.23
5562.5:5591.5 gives -1.3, 4.44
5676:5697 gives 1.8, 3.89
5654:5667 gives 0.4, 4.14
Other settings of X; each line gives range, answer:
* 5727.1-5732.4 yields 4.28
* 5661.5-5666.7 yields 3.53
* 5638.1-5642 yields 3.85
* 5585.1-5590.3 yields 4.43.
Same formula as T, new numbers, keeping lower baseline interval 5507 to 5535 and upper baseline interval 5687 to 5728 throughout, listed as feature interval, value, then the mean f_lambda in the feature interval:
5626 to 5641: 0.15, 3.75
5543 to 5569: 0.13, 3.93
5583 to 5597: -0.01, 4.42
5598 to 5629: 0.04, 4.16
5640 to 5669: 0.05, 4.04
